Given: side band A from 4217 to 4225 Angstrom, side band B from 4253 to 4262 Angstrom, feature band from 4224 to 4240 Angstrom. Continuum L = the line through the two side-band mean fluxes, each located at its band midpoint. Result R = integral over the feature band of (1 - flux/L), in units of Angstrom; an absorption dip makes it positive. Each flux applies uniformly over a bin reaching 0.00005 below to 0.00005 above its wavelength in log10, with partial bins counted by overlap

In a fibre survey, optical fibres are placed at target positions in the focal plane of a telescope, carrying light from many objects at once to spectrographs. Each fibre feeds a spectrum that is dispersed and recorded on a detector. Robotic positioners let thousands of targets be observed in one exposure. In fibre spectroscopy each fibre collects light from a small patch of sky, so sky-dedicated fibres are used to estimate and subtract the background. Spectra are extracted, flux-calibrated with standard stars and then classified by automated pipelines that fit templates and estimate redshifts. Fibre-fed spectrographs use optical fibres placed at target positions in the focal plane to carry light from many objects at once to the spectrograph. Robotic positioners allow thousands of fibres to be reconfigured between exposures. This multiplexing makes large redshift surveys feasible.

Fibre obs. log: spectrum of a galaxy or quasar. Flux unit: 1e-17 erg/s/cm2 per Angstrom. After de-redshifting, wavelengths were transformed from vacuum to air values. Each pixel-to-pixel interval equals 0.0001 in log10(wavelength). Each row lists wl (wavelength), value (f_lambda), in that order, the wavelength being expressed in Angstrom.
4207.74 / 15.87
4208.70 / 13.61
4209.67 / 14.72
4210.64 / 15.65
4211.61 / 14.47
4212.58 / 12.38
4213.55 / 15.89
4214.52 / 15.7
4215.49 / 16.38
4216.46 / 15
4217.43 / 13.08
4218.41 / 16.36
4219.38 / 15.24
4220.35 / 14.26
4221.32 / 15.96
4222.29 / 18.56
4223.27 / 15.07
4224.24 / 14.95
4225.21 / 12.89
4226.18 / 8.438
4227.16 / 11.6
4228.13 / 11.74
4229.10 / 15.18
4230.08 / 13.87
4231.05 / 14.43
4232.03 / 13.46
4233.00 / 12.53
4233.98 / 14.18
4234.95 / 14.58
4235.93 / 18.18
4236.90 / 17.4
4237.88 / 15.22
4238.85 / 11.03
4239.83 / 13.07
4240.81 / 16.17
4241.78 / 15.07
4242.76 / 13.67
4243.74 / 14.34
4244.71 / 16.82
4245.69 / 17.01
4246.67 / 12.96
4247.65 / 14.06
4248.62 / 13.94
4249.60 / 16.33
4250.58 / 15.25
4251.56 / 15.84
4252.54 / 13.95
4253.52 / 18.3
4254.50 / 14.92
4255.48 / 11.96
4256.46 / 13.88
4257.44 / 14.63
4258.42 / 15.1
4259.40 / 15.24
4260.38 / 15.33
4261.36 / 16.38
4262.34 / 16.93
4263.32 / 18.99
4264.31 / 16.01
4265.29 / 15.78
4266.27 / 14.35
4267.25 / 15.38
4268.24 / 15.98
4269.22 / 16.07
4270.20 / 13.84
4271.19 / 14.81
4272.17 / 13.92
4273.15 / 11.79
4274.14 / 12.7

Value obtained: 1.67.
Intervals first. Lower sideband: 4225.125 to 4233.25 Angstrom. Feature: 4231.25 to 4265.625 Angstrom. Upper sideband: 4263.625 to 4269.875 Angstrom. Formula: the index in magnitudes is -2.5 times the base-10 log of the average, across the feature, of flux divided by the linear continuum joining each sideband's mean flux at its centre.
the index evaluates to -0.07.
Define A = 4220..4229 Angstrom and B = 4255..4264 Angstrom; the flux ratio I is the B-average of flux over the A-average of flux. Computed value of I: 1.12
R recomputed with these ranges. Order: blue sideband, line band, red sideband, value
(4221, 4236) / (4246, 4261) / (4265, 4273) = -0.31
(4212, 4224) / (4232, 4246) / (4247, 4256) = 0.18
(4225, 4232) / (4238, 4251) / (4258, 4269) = -0.42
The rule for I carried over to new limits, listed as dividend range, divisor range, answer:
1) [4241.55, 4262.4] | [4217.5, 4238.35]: 1.04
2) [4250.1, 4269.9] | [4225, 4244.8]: 1.11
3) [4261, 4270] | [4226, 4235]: 1.23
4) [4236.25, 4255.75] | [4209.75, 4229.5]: 1.03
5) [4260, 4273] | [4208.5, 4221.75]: 1.04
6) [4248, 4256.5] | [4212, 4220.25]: 1.00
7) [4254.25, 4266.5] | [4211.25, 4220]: 1.03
